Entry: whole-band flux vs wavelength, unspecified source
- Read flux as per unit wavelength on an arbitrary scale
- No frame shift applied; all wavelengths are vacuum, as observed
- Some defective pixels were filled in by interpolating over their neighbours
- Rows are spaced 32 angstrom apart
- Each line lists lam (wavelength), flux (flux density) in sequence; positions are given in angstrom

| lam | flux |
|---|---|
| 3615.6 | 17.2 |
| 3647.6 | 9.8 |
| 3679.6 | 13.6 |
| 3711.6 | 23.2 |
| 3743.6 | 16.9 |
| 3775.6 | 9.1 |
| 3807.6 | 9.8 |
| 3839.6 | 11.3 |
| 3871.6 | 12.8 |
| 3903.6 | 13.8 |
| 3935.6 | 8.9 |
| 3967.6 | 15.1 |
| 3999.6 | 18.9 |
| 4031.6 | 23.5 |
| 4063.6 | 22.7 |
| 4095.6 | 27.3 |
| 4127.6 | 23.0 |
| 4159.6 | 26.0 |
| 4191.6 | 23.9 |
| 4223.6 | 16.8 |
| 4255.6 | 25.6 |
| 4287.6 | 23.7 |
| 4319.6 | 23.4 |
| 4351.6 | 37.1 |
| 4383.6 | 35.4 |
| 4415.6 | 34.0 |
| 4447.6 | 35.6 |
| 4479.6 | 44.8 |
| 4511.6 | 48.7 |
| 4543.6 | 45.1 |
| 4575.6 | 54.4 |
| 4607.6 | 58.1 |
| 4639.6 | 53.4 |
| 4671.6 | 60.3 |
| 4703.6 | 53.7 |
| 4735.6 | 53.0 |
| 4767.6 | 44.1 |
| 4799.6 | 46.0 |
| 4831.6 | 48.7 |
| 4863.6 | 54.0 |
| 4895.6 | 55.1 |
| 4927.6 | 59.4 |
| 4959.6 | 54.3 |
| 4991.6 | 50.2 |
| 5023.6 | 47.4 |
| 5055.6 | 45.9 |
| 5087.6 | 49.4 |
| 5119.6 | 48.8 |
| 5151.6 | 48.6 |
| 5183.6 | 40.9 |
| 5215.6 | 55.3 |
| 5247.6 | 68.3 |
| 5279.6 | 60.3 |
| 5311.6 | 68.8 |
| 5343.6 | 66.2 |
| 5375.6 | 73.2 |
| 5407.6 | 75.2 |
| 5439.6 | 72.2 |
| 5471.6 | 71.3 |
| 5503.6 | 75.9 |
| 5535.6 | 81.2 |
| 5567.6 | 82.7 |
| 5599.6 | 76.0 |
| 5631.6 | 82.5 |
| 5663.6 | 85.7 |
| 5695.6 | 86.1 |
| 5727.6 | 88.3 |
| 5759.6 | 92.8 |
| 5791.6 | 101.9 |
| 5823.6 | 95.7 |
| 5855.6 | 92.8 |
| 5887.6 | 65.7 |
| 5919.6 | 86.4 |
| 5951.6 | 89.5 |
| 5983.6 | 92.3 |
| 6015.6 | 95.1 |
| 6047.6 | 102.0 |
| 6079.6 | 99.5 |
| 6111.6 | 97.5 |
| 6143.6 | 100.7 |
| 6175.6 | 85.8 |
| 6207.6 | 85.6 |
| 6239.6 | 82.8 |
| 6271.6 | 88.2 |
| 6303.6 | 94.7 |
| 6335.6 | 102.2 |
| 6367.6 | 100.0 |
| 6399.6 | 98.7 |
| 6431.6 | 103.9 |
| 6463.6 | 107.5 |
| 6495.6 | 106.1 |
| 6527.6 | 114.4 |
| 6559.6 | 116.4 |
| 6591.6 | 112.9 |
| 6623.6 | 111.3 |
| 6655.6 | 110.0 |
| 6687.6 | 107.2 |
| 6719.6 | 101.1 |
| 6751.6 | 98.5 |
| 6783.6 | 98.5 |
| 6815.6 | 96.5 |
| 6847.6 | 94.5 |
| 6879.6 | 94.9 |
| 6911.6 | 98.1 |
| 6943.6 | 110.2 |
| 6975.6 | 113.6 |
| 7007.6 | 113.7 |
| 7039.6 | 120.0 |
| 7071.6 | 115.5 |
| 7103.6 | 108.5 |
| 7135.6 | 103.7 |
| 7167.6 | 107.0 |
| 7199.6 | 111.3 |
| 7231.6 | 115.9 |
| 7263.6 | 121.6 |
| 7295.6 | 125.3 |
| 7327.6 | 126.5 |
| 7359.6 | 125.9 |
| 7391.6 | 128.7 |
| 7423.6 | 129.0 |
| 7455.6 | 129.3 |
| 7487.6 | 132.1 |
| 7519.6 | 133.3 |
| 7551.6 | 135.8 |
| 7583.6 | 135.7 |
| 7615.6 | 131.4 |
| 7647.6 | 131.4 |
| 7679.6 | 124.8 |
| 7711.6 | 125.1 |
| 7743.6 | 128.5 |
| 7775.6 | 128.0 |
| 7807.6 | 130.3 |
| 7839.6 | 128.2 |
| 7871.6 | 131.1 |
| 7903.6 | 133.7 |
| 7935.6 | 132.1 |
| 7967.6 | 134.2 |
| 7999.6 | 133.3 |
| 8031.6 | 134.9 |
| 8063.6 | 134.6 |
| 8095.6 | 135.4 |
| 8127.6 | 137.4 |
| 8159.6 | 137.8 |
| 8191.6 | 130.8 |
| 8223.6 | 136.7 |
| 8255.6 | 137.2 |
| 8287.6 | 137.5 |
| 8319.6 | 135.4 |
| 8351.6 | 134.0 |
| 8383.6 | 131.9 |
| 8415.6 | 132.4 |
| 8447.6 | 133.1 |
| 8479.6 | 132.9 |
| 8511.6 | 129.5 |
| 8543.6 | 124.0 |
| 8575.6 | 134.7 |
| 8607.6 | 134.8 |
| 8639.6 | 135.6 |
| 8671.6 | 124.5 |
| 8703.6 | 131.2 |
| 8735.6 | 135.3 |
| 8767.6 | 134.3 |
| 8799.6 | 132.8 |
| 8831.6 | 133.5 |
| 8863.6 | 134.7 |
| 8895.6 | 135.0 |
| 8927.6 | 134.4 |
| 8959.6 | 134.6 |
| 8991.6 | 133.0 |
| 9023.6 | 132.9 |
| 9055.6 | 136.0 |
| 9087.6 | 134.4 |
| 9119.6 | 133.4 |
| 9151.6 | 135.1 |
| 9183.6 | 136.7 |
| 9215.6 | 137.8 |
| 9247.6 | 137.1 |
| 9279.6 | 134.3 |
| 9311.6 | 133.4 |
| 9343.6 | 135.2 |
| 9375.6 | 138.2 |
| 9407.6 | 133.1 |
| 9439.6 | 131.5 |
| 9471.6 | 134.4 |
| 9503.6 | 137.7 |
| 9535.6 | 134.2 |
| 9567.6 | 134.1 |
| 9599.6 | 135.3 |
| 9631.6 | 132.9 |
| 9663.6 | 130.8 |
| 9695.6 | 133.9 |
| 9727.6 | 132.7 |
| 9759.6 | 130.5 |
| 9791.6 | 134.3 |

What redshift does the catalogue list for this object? 0.000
